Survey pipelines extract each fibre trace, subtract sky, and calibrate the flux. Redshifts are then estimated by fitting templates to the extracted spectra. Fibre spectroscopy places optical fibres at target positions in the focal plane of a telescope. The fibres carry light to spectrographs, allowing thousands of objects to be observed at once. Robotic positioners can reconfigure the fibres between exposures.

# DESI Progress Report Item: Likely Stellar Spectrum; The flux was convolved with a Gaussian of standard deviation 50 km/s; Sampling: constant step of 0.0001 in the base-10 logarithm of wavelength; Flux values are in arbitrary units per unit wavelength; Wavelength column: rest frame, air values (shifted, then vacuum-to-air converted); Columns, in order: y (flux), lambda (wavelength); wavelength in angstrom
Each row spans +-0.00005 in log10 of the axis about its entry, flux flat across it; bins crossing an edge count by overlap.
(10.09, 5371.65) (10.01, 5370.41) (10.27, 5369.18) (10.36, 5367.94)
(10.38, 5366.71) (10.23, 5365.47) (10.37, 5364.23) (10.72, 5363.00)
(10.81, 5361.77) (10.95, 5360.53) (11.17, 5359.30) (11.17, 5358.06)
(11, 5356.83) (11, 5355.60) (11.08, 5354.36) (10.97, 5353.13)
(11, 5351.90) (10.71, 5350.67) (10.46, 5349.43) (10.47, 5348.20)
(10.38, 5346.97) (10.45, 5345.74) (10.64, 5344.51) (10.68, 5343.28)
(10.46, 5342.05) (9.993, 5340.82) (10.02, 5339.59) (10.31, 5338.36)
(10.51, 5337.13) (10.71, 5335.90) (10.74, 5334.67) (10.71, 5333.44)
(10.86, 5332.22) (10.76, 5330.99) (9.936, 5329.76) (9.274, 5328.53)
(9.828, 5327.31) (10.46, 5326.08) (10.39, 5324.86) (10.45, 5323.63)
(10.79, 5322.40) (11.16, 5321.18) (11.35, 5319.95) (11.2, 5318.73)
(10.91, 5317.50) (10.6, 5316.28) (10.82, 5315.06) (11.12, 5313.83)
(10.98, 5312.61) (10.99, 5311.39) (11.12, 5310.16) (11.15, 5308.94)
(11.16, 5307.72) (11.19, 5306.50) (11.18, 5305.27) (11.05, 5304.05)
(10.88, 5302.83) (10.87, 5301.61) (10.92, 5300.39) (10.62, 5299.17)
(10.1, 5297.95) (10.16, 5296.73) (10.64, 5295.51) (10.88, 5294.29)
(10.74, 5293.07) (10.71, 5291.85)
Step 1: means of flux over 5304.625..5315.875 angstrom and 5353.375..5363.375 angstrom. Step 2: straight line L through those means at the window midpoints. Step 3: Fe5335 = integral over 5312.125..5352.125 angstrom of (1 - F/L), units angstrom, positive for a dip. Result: 1.7 angstrom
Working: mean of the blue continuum 11.1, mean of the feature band 10.6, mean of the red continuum 11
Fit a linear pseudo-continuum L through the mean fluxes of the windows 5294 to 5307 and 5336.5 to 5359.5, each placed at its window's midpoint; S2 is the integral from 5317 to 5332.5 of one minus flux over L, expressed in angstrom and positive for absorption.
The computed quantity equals 0.2 angstrom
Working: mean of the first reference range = 10.8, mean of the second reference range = 10.6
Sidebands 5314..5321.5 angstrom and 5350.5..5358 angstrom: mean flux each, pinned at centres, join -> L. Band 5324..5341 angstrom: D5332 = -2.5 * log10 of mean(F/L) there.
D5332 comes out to 0.07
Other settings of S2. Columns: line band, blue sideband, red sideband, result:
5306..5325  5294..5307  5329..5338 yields -0.5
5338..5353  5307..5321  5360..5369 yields 0.3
